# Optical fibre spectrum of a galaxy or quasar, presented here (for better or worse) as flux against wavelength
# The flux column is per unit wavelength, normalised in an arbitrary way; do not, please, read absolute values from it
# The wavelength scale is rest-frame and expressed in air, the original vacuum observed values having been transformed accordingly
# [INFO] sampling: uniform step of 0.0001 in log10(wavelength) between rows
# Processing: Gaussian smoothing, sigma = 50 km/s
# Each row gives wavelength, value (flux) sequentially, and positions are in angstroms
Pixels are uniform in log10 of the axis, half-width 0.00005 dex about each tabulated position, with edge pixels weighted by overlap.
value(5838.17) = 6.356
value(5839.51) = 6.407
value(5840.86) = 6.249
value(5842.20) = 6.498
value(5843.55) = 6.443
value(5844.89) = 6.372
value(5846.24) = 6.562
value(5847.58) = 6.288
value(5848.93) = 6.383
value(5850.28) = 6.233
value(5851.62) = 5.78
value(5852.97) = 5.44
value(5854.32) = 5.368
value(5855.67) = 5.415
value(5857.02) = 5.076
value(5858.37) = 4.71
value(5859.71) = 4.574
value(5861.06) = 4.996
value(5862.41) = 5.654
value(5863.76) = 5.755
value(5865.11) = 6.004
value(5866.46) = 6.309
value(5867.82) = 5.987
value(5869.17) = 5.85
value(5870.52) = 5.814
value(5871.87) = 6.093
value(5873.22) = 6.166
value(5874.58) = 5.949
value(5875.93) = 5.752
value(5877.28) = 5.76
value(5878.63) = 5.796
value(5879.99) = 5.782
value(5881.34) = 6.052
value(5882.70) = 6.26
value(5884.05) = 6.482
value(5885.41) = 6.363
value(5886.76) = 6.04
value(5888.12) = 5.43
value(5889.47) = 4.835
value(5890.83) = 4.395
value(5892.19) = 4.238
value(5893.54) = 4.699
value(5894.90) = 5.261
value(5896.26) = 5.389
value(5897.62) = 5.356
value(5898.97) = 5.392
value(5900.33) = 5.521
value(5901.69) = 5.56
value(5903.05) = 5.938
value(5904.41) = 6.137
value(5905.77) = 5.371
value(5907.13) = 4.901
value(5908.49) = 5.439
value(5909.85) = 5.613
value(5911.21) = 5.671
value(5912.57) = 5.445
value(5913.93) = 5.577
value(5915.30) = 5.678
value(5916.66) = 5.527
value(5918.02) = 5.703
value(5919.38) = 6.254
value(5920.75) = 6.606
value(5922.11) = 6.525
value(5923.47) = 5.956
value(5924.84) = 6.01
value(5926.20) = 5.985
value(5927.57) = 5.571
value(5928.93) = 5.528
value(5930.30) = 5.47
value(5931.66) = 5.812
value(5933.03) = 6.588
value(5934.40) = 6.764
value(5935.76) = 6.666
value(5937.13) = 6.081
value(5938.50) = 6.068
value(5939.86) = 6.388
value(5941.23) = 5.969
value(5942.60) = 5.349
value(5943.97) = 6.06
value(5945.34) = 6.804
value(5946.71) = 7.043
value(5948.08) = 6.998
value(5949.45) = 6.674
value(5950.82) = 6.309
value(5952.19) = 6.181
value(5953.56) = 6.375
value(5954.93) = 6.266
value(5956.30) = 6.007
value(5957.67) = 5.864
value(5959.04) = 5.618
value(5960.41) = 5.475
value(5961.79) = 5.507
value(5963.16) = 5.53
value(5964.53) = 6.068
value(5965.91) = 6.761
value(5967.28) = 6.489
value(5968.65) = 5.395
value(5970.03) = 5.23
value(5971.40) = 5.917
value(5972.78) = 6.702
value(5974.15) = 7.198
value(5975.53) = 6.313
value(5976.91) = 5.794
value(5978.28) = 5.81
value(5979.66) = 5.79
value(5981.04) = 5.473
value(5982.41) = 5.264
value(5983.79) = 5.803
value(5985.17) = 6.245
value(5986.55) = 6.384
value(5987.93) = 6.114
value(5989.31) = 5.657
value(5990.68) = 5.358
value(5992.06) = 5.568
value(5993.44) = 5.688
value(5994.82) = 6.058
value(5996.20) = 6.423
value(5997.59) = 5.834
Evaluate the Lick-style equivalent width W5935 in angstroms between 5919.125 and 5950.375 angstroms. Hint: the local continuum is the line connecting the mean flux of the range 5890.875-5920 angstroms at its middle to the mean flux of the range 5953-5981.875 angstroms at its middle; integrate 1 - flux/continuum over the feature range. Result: -2.9 angstroms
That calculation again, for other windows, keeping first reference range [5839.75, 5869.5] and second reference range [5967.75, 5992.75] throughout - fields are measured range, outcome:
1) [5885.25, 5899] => 1.60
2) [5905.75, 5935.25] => 0.14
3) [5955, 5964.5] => 0.24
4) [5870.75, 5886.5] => -0.53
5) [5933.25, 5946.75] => -0.97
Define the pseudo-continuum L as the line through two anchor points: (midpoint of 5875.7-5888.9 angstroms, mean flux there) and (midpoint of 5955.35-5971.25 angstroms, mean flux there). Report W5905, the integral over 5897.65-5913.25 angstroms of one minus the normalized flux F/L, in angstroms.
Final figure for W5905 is 1.0 angstroms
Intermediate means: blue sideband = 5.97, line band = 5.54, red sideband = 5.83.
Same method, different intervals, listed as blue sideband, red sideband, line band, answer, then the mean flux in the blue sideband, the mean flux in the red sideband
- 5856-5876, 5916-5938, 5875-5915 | 2.1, 5.64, 6.07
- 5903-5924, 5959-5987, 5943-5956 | -1.3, 5.77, 5.94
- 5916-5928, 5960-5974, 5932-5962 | -1.2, 6.02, 5.97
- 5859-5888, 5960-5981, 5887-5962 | 1.4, 5.87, 5.99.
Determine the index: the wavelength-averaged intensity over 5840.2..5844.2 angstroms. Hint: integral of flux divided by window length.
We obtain 6.4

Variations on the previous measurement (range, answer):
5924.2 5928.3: 5.86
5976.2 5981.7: 5.72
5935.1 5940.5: 6.3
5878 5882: 5.87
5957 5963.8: 5.6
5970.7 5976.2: 6.53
